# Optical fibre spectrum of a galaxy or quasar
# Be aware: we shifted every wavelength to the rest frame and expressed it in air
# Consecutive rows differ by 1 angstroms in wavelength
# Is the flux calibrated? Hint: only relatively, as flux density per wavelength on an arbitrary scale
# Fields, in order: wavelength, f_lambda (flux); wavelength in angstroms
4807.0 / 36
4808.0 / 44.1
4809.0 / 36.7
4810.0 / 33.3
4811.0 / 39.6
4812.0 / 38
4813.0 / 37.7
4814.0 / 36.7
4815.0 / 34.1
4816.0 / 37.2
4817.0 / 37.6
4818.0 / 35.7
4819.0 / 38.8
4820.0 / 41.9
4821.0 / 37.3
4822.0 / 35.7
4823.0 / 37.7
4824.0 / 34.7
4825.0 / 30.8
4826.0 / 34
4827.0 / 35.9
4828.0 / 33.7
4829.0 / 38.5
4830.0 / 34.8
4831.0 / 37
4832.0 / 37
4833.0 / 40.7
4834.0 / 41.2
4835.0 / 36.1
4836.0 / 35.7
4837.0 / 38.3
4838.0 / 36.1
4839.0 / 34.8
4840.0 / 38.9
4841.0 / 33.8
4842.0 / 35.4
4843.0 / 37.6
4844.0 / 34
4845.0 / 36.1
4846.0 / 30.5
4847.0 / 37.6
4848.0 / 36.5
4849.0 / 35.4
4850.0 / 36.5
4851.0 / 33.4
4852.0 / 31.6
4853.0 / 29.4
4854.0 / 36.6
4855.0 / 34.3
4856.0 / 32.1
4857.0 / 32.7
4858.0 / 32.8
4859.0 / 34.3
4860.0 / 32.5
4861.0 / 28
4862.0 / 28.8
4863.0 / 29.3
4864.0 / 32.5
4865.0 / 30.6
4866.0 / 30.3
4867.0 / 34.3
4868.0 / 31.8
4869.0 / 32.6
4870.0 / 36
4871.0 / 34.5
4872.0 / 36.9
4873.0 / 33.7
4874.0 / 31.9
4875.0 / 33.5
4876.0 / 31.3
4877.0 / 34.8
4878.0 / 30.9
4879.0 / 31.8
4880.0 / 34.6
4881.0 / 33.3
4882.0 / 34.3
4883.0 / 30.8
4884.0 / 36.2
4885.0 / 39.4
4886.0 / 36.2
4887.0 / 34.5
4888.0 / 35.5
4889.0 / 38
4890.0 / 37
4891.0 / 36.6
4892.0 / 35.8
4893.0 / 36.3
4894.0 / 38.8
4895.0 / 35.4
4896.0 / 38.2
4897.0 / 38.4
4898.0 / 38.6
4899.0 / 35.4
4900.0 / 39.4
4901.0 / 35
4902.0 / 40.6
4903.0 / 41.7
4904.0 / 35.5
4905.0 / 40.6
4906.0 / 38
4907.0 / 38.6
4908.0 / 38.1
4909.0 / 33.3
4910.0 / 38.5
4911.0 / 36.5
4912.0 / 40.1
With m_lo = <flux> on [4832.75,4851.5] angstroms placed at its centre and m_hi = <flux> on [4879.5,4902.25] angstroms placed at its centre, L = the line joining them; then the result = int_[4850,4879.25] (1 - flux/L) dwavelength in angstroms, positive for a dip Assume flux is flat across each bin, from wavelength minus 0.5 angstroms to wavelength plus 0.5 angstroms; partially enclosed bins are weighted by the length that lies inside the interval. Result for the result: 3.0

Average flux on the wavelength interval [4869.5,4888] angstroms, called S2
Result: 34.2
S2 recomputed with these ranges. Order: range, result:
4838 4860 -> 34.5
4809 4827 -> 36.5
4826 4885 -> 34.3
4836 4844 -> 36.2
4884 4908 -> 37.5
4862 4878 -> 32.7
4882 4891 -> 35.9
